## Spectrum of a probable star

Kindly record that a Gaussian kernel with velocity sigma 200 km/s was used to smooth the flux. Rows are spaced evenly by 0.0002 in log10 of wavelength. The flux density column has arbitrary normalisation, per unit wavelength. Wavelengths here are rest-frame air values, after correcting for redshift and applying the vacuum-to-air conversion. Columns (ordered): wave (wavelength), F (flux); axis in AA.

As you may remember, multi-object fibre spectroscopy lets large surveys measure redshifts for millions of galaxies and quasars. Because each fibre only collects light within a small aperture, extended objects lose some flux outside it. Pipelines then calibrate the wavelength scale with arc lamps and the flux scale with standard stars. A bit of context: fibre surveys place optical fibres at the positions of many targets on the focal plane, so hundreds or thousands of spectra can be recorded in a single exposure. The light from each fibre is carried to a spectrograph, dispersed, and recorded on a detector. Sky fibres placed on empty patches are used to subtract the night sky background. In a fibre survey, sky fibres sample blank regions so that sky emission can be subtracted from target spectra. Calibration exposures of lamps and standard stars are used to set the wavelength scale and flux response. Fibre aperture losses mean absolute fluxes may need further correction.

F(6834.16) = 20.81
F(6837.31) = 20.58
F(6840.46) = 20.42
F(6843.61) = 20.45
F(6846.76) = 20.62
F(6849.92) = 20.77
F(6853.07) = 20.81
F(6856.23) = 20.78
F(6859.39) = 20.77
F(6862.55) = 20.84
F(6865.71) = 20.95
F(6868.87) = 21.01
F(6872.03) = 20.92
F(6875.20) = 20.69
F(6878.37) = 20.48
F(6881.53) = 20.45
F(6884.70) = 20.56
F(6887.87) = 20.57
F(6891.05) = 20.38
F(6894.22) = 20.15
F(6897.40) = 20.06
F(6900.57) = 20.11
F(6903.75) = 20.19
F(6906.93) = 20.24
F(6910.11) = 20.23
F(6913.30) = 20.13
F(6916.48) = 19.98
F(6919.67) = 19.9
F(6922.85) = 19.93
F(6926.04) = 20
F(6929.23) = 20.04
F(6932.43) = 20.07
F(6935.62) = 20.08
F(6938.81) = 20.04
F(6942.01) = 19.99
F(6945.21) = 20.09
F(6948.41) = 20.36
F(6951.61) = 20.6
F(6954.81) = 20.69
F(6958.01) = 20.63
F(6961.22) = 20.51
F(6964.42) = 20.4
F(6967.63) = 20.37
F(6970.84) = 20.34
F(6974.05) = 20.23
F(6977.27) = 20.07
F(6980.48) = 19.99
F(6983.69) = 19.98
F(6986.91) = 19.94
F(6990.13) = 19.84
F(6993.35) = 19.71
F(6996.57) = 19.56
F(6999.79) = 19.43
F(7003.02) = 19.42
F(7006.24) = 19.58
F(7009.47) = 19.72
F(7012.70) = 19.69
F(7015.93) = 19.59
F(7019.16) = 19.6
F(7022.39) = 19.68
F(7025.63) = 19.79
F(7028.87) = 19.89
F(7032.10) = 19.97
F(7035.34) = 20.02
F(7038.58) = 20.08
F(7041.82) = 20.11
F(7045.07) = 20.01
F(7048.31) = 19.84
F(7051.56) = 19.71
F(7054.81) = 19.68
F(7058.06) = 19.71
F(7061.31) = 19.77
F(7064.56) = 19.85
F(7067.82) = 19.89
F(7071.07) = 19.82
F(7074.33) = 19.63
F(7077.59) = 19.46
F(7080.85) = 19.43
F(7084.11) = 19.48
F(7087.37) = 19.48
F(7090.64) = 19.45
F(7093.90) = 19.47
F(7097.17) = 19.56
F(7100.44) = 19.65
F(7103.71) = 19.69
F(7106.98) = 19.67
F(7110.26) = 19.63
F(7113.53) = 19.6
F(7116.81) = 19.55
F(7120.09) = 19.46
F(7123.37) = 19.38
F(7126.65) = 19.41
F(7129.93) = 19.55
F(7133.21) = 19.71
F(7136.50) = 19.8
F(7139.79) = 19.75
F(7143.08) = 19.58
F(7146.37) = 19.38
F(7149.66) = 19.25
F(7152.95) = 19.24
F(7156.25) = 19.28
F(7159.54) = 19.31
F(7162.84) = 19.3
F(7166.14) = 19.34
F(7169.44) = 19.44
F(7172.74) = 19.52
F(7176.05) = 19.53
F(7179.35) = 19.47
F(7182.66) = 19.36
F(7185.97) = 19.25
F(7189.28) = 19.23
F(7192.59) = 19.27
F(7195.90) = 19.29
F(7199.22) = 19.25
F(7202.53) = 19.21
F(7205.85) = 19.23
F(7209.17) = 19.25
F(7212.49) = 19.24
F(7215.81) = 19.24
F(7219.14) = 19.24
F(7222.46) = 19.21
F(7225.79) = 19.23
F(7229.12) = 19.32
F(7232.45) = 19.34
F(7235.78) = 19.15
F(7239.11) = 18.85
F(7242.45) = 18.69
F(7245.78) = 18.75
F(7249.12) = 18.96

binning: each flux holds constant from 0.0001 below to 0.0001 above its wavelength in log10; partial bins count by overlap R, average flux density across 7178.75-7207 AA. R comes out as 19.3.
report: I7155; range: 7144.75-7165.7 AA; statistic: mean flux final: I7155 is 19.3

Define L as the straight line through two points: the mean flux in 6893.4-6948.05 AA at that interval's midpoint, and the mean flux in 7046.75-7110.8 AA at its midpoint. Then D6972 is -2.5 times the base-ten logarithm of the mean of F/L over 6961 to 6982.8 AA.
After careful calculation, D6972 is -0.02 mag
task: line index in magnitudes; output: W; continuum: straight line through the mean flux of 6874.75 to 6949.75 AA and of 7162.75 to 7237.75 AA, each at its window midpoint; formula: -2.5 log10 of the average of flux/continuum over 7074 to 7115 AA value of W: 0.00 mag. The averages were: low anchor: 20.2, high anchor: 19.3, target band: 19.6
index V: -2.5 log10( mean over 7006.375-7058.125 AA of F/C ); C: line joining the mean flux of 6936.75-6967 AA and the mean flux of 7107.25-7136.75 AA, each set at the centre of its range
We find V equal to 0.01 mag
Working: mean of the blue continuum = 20.4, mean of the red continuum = 19.6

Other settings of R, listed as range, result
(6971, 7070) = 19.8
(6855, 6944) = 20.3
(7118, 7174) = 19.5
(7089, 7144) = 19.6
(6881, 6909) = 20.3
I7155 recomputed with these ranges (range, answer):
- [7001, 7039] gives 19.7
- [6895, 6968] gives 20.2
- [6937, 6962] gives 20.4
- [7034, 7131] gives 19.7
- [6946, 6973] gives 20.5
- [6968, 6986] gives 20.1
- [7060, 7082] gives 19.7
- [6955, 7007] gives 20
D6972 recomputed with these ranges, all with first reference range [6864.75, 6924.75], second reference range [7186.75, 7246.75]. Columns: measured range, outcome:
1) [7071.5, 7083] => 0.01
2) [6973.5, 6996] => 0.01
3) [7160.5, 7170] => 0.00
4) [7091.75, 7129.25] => 0.00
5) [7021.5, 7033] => 0.00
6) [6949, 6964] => -0.02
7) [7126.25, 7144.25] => -0.01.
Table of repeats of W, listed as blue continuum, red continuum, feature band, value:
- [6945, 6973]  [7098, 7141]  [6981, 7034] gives 0.026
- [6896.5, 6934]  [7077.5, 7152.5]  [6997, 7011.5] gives 0.016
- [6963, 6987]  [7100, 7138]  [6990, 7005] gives 0.028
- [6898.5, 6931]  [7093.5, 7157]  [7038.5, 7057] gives -0.008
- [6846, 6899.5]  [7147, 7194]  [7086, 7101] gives 0.009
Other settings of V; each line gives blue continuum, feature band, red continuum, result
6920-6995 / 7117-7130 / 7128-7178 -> 0.01 mag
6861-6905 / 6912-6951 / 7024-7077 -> 0.01 mag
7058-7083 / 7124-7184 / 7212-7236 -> 0.00 mag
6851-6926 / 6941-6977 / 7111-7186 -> -0.01 mag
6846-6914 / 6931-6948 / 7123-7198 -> 0.01 mag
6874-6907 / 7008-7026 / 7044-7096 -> 0.01 mag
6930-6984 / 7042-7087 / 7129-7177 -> 0.01 mag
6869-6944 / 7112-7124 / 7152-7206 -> 0.00 mag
